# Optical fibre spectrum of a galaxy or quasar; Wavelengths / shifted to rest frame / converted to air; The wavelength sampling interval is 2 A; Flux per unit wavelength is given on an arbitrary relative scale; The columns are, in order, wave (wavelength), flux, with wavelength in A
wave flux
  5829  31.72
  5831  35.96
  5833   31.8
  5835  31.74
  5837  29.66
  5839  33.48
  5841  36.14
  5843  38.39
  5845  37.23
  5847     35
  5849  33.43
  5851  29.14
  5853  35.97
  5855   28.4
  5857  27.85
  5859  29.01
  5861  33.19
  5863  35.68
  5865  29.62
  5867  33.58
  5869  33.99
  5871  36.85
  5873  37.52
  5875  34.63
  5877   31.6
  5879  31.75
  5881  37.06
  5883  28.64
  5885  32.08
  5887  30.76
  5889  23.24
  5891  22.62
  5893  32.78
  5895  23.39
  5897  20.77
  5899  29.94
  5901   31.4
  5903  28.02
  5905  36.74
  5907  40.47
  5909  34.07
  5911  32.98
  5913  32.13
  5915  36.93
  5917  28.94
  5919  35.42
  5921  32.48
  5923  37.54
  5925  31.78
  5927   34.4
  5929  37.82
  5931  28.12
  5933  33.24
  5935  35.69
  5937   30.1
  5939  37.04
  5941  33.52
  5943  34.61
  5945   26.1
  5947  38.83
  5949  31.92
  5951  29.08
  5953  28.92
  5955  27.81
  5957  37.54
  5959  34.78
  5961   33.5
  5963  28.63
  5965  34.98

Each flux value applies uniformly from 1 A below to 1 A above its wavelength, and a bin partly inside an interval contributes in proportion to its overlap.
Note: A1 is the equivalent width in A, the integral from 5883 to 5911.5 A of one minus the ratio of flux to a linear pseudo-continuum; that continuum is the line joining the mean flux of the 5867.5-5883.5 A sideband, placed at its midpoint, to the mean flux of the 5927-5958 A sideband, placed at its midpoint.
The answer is 3.25 A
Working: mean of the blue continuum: 34.2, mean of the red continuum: 32.7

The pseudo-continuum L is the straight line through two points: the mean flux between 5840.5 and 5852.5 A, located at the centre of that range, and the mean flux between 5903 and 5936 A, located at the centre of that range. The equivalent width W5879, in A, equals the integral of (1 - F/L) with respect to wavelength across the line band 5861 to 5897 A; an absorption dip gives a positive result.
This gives 3.42 A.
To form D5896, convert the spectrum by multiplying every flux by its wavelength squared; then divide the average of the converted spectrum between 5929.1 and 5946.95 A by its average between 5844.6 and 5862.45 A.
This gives 1.06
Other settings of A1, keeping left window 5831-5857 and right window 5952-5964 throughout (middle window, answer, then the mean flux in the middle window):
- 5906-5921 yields -0.9 A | 34.3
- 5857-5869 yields 0.4 A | 32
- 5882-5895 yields 1.9 A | 28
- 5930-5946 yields -0.1 A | 32.3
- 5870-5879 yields -0.5 A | 34.8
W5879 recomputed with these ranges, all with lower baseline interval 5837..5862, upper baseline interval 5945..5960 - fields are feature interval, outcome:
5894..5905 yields 1.7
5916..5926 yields -0.2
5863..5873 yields -0.4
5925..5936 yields -0.4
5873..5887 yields 0.0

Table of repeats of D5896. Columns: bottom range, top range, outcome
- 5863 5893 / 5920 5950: 1.07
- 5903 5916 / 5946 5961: 0.95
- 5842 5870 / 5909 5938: 1.04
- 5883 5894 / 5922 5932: 1.21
